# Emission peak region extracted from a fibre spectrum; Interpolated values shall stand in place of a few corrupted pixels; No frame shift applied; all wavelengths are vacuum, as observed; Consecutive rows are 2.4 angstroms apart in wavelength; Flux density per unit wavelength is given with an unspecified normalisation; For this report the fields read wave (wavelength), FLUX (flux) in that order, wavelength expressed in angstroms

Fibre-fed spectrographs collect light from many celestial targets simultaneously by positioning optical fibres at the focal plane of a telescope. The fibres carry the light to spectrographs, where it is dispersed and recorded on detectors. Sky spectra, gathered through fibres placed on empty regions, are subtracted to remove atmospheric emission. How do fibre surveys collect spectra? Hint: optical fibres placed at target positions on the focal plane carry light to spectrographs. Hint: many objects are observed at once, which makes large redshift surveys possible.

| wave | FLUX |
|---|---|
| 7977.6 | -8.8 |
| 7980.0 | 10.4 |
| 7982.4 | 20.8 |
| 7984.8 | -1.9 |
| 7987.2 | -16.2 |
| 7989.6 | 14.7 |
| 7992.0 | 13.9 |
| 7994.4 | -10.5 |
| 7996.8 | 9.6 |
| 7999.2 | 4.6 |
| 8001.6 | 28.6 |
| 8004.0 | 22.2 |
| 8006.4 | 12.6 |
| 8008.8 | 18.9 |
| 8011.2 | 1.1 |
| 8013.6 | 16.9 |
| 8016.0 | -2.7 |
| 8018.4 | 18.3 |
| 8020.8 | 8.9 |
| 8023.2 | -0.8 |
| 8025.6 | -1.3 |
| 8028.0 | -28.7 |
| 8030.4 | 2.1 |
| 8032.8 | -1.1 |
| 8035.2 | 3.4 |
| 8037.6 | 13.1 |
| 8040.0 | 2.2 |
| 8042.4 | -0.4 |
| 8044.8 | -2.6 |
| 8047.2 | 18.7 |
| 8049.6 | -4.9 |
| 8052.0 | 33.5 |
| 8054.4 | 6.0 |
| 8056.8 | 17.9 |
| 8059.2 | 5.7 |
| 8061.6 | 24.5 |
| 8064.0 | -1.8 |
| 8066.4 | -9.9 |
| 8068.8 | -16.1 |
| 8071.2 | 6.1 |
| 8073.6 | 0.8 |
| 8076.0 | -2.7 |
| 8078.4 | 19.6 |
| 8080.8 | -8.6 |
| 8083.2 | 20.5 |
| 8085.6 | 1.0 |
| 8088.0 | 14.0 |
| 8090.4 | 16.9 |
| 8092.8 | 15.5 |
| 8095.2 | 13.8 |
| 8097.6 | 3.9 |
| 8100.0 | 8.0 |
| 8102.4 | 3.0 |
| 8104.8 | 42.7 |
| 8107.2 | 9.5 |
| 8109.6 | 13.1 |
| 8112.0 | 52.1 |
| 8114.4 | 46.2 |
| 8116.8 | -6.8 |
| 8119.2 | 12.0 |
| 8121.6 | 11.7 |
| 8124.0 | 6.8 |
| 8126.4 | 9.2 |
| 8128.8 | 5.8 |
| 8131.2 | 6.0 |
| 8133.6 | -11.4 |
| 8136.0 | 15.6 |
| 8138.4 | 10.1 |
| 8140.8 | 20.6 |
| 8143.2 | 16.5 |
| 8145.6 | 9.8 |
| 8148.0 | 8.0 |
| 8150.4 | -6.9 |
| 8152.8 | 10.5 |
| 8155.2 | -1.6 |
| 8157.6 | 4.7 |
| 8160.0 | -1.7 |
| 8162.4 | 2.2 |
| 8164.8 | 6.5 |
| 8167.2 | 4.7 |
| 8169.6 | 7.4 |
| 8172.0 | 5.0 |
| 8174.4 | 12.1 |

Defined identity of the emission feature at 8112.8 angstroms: H-beta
